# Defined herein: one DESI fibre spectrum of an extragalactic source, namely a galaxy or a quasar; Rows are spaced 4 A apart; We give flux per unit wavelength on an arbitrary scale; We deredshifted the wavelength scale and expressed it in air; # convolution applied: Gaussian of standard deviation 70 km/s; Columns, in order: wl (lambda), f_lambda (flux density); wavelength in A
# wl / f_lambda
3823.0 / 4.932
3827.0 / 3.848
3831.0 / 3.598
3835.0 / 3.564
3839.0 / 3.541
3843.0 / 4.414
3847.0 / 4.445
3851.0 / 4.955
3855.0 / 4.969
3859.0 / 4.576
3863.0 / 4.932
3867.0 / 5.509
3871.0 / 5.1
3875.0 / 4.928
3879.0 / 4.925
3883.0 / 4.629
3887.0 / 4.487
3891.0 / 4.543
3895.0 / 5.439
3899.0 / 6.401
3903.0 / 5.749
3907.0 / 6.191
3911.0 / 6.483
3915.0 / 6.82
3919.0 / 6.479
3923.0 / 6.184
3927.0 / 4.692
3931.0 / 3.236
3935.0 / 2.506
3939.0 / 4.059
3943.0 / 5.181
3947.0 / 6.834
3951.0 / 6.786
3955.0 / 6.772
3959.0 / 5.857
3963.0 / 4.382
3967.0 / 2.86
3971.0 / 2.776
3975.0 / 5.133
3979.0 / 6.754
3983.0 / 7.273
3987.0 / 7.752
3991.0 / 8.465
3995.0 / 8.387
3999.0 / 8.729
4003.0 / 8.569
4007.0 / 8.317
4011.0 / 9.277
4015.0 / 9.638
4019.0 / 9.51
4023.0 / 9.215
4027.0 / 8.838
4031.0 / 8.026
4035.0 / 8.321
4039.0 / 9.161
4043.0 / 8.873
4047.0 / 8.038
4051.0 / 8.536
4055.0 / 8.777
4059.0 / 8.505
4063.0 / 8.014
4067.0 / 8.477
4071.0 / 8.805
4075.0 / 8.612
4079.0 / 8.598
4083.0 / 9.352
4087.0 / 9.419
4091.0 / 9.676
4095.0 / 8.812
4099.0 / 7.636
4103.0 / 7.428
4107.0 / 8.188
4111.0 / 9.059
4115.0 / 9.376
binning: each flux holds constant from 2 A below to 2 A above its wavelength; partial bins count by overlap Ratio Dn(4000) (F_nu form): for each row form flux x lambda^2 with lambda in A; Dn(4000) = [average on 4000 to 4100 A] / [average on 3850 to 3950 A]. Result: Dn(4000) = 1.81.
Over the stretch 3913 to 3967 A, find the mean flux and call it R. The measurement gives 5.28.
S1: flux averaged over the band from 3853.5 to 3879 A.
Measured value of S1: 5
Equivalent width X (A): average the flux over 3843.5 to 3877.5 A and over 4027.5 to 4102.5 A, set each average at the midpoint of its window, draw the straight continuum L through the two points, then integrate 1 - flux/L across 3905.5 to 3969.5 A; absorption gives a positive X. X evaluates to 9.7 A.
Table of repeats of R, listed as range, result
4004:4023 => 9.16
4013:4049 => 8.85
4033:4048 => 8.64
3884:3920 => 5.79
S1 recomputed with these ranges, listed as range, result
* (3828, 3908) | 4.82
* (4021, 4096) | 8.74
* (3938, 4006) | 6.33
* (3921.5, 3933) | 4.64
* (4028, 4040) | 8.48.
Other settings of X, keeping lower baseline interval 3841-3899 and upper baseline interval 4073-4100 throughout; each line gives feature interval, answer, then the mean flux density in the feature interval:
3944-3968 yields 2.9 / 5.68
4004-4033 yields -5.0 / 8.96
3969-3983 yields 3.4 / 5.23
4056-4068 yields 0.1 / 8.36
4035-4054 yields -1.1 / 8.62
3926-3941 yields 6.2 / 3.55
